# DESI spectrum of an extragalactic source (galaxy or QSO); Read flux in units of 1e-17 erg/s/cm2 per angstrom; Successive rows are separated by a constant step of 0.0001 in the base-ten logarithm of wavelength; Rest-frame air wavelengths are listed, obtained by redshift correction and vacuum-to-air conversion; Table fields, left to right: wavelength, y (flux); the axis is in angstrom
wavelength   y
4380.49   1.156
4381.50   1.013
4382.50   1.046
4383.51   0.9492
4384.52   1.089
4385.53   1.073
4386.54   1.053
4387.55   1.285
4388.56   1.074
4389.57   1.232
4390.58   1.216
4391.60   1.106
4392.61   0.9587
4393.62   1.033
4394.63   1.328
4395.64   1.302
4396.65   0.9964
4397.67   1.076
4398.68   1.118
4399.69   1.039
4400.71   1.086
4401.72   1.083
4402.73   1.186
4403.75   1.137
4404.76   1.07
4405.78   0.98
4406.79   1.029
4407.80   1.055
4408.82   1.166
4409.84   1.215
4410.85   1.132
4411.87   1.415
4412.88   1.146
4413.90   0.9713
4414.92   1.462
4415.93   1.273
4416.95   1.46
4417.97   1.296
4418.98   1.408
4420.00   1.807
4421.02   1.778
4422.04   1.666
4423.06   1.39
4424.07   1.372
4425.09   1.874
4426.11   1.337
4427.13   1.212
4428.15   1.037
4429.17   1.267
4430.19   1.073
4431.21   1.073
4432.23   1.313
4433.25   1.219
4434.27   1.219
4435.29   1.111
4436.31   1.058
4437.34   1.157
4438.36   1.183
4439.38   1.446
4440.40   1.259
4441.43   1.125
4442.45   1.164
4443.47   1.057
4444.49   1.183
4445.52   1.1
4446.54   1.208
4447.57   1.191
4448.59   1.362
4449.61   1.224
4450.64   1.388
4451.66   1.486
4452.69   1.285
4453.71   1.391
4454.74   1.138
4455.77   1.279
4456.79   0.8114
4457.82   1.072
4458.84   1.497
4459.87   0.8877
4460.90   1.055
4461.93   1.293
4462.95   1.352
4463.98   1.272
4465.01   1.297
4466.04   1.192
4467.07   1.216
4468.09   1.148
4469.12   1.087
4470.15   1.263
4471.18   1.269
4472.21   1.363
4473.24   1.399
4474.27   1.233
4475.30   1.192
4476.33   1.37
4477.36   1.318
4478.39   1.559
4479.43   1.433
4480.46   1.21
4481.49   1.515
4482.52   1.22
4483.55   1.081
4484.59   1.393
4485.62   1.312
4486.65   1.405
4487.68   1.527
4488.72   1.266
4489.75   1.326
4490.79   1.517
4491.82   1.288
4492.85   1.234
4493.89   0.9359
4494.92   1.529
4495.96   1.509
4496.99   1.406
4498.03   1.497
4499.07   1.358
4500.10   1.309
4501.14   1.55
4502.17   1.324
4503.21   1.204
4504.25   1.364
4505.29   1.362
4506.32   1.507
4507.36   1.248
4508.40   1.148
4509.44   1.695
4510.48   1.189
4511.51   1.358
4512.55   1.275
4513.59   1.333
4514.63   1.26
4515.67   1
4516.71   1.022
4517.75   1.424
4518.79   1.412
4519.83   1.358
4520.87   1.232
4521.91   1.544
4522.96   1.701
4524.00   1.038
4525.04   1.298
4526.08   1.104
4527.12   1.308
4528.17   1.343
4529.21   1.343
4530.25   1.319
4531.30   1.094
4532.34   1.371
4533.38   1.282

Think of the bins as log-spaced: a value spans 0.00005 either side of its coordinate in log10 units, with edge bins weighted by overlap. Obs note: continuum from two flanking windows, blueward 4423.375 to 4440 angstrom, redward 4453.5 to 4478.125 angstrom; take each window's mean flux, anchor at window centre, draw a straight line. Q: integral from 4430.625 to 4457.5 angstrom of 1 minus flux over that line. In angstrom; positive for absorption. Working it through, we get 0.7 angstrom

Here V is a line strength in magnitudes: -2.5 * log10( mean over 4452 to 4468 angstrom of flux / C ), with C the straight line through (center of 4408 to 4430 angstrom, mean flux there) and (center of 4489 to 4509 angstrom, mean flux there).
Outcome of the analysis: 0.13 mag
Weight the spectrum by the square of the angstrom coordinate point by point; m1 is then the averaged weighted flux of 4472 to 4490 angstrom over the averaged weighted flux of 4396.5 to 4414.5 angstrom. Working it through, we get 1.25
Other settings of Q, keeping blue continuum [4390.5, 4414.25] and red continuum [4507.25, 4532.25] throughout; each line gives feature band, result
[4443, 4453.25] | -0.5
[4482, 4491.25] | -0.7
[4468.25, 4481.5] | -0.9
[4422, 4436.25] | -1.5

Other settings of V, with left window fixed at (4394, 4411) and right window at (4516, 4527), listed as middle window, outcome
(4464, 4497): -0.06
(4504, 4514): -0.05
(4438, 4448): -0.01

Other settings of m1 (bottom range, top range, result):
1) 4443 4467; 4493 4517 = 1.11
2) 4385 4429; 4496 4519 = 1.13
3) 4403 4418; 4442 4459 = 1.05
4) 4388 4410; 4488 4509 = 1.27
